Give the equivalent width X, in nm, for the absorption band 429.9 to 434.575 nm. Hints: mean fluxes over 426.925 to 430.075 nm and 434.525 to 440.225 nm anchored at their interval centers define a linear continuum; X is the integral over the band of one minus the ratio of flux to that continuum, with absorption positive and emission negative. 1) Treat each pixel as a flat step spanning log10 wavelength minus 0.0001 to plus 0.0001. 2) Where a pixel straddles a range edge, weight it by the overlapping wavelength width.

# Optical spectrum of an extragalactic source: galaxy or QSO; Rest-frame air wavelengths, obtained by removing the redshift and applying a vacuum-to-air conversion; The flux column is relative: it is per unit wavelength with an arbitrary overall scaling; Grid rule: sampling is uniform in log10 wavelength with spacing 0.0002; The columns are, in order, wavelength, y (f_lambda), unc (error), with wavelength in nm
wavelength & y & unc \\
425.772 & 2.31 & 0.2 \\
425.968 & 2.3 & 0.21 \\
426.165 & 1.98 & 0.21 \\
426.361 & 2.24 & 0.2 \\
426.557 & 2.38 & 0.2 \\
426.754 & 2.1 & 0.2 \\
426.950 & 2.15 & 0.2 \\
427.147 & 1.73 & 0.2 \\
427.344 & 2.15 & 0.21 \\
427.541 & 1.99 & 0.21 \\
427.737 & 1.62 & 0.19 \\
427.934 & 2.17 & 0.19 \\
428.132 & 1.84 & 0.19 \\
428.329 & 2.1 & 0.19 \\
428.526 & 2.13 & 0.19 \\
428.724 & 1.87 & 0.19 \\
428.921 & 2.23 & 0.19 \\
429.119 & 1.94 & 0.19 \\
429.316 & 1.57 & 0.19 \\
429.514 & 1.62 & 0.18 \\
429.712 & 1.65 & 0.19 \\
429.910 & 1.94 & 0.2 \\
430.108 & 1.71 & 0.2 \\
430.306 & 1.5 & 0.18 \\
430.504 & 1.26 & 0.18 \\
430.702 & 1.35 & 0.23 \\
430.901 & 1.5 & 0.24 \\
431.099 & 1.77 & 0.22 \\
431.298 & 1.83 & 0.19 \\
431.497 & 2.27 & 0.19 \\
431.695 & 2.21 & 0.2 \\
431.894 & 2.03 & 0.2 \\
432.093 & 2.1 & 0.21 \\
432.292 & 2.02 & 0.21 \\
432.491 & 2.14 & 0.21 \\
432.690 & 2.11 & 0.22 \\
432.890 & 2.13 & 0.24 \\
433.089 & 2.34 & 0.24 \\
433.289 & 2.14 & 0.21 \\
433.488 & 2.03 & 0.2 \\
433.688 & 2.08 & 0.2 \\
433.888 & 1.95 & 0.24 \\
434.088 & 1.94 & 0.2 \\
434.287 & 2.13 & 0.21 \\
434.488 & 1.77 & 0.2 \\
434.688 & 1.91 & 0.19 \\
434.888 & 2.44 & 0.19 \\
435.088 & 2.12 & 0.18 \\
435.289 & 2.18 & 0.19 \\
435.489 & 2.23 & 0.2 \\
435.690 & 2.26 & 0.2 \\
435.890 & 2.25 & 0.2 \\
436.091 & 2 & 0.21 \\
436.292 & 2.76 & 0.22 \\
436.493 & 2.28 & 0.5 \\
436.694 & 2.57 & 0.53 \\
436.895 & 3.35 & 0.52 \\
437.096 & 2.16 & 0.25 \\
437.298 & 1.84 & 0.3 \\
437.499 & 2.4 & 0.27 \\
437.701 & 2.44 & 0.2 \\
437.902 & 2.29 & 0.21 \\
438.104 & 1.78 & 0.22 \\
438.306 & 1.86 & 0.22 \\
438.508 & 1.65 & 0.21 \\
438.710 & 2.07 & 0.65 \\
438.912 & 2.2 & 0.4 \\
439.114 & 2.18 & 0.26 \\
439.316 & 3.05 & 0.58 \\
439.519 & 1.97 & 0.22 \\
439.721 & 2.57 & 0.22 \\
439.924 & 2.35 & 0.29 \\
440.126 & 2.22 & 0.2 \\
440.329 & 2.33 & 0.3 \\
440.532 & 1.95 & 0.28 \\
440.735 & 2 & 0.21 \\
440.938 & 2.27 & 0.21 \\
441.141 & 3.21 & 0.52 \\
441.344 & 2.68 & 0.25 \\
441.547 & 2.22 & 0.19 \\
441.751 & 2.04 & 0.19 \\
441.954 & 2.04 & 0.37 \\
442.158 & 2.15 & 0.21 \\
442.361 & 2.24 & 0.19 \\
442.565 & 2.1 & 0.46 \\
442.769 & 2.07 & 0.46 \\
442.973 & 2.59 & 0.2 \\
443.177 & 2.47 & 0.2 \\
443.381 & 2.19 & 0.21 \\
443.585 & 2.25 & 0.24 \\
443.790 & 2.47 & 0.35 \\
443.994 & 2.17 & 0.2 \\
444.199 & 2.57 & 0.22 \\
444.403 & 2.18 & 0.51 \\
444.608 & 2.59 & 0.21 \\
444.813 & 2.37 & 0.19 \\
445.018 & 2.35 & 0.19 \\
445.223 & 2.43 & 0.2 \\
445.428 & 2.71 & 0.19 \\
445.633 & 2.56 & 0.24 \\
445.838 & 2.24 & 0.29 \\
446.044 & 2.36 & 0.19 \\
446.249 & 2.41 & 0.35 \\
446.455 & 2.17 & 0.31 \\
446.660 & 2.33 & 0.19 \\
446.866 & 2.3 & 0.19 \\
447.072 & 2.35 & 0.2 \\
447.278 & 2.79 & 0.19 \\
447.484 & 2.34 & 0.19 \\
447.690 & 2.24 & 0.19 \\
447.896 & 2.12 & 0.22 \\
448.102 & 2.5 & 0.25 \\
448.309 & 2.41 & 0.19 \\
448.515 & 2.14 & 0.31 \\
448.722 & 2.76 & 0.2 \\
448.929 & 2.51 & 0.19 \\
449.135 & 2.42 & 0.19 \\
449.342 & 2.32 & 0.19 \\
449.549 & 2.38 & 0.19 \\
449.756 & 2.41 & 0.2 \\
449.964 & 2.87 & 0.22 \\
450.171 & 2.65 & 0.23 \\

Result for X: 0.30 nm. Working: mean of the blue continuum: 1.91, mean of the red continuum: 2.26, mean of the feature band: 1.93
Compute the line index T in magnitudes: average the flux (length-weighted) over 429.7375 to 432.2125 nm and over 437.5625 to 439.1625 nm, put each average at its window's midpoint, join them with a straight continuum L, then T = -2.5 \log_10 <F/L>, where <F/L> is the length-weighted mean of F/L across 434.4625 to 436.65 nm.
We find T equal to -0.138 mag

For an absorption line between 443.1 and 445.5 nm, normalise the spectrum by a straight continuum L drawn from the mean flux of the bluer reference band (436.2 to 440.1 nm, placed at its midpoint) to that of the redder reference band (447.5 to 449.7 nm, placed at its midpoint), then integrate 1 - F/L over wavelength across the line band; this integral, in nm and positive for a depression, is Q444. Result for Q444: -0.04 nm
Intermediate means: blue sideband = 2.3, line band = 2.39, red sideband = 2.38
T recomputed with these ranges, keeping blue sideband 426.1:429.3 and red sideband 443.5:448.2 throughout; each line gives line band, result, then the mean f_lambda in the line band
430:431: 0.379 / 1.47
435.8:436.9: -0.125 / 2.47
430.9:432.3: 0.057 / 2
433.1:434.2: 0.046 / 2.05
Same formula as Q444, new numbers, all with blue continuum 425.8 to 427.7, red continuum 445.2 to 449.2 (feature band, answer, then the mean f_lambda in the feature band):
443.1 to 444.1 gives 0.02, 2.31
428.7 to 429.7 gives 0.15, 1.83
